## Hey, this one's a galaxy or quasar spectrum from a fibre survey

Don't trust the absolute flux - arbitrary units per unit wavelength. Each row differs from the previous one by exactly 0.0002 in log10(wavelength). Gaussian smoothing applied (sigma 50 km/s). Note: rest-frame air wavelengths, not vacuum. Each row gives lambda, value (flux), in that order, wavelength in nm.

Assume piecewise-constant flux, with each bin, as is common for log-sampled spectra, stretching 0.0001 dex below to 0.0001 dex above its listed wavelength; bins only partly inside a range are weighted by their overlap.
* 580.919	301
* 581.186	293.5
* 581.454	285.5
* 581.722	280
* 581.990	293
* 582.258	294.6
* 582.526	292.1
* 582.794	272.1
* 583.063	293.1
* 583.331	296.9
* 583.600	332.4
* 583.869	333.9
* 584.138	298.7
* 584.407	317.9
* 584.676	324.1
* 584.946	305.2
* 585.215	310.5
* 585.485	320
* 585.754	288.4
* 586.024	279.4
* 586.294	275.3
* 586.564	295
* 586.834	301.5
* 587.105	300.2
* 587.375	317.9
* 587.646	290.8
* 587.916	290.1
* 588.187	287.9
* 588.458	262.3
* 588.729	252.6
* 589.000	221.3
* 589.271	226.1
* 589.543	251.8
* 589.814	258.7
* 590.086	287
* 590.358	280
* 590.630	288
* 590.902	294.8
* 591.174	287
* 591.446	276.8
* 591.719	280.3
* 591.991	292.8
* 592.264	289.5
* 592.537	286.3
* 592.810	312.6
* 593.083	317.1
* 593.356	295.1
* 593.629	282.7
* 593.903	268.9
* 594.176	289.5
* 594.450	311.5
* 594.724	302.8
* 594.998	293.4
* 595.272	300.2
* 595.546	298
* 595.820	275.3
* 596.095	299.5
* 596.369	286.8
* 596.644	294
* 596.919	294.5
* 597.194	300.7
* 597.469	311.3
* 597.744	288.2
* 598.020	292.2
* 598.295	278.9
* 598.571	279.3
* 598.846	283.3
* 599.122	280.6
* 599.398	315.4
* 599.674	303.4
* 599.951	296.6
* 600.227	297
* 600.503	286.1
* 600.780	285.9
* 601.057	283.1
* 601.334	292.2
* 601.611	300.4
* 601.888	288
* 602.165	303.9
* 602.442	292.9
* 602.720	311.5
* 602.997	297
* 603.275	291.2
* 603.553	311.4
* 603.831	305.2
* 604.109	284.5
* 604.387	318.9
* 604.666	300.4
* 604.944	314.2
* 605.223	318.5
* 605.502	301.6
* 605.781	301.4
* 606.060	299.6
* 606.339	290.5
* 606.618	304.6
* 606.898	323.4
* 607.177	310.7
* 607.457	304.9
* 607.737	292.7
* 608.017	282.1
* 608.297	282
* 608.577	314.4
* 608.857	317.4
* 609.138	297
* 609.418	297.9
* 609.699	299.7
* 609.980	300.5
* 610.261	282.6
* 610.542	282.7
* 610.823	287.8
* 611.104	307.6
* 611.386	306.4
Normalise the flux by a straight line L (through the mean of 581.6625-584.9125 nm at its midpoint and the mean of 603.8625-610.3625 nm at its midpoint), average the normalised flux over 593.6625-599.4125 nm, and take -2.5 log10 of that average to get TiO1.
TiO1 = 0.04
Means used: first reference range 303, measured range 292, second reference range 302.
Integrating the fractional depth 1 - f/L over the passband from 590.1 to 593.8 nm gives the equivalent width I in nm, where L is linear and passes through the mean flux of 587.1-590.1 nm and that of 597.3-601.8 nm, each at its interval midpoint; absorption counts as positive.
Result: -0.20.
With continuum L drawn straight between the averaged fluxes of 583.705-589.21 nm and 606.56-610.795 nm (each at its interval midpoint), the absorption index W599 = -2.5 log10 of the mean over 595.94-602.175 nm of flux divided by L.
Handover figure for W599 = 0.01 mag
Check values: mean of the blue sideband 293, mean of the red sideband 299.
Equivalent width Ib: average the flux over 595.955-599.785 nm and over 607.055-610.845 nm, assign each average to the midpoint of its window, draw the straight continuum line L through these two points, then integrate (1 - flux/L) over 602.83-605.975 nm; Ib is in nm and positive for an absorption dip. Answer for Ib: -0.09 nm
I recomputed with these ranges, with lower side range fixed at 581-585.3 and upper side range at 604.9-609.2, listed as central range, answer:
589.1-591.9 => 0.27 nm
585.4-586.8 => 0.05 nm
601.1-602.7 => 0.04 nm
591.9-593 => 0.02 nm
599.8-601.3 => 0.06 nm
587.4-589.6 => 0.28 nm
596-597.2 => 0.03 nm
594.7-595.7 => 0.02 nm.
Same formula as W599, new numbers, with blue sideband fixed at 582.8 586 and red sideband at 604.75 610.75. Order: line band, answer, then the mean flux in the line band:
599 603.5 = 0.026 mag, 296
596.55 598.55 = 0.039 mag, 293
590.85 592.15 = 0.074 mag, 286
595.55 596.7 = 0.054 mag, 290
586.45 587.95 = 0.027 mag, 300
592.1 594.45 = 0.042 mag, 294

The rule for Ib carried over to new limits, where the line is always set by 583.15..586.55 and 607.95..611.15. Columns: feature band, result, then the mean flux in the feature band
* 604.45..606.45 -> -0.05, 304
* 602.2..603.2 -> 0.00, 300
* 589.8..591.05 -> 0.08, 284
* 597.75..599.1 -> 0.08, 284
